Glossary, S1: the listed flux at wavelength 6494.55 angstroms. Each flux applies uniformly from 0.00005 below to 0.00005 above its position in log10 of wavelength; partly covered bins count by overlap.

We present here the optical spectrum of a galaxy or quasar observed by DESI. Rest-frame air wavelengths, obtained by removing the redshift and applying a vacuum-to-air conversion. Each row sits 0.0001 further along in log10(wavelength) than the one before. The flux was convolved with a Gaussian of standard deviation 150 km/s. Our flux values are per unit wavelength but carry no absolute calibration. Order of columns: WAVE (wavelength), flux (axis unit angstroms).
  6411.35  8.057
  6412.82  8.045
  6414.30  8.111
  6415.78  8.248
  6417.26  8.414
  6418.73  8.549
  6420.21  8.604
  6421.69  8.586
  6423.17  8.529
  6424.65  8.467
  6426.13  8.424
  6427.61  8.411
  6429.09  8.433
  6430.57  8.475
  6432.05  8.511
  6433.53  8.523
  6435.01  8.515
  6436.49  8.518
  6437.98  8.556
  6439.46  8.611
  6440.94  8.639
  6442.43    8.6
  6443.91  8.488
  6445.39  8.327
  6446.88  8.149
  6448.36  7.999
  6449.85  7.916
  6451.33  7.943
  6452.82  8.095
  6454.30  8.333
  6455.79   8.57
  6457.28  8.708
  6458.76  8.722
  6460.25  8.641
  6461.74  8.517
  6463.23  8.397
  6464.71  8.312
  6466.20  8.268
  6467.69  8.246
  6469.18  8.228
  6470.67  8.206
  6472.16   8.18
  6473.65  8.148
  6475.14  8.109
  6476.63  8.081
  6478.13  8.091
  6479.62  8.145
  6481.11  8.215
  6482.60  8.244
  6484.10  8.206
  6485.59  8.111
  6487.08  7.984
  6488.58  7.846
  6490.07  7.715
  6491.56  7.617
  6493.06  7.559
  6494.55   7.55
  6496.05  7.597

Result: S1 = 7.55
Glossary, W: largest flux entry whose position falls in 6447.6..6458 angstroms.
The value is 8.708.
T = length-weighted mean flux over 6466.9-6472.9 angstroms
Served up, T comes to 8.21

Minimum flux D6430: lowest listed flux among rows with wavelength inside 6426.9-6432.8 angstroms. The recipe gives 8.411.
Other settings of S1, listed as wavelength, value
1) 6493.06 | 7.559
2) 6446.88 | 8.149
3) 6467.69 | 8.246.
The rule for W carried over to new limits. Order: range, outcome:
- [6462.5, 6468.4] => 8.397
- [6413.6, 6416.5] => 8.248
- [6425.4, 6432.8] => 8.511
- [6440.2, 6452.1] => 8.639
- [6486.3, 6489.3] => 7.984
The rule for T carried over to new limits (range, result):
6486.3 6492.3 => 7.8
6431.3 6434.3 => 8.53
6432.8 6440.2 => 8.54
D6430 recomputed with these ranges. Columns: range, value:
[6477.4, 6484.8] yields 8.091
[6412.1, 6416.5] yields 8.045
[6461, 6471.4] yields 8.206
